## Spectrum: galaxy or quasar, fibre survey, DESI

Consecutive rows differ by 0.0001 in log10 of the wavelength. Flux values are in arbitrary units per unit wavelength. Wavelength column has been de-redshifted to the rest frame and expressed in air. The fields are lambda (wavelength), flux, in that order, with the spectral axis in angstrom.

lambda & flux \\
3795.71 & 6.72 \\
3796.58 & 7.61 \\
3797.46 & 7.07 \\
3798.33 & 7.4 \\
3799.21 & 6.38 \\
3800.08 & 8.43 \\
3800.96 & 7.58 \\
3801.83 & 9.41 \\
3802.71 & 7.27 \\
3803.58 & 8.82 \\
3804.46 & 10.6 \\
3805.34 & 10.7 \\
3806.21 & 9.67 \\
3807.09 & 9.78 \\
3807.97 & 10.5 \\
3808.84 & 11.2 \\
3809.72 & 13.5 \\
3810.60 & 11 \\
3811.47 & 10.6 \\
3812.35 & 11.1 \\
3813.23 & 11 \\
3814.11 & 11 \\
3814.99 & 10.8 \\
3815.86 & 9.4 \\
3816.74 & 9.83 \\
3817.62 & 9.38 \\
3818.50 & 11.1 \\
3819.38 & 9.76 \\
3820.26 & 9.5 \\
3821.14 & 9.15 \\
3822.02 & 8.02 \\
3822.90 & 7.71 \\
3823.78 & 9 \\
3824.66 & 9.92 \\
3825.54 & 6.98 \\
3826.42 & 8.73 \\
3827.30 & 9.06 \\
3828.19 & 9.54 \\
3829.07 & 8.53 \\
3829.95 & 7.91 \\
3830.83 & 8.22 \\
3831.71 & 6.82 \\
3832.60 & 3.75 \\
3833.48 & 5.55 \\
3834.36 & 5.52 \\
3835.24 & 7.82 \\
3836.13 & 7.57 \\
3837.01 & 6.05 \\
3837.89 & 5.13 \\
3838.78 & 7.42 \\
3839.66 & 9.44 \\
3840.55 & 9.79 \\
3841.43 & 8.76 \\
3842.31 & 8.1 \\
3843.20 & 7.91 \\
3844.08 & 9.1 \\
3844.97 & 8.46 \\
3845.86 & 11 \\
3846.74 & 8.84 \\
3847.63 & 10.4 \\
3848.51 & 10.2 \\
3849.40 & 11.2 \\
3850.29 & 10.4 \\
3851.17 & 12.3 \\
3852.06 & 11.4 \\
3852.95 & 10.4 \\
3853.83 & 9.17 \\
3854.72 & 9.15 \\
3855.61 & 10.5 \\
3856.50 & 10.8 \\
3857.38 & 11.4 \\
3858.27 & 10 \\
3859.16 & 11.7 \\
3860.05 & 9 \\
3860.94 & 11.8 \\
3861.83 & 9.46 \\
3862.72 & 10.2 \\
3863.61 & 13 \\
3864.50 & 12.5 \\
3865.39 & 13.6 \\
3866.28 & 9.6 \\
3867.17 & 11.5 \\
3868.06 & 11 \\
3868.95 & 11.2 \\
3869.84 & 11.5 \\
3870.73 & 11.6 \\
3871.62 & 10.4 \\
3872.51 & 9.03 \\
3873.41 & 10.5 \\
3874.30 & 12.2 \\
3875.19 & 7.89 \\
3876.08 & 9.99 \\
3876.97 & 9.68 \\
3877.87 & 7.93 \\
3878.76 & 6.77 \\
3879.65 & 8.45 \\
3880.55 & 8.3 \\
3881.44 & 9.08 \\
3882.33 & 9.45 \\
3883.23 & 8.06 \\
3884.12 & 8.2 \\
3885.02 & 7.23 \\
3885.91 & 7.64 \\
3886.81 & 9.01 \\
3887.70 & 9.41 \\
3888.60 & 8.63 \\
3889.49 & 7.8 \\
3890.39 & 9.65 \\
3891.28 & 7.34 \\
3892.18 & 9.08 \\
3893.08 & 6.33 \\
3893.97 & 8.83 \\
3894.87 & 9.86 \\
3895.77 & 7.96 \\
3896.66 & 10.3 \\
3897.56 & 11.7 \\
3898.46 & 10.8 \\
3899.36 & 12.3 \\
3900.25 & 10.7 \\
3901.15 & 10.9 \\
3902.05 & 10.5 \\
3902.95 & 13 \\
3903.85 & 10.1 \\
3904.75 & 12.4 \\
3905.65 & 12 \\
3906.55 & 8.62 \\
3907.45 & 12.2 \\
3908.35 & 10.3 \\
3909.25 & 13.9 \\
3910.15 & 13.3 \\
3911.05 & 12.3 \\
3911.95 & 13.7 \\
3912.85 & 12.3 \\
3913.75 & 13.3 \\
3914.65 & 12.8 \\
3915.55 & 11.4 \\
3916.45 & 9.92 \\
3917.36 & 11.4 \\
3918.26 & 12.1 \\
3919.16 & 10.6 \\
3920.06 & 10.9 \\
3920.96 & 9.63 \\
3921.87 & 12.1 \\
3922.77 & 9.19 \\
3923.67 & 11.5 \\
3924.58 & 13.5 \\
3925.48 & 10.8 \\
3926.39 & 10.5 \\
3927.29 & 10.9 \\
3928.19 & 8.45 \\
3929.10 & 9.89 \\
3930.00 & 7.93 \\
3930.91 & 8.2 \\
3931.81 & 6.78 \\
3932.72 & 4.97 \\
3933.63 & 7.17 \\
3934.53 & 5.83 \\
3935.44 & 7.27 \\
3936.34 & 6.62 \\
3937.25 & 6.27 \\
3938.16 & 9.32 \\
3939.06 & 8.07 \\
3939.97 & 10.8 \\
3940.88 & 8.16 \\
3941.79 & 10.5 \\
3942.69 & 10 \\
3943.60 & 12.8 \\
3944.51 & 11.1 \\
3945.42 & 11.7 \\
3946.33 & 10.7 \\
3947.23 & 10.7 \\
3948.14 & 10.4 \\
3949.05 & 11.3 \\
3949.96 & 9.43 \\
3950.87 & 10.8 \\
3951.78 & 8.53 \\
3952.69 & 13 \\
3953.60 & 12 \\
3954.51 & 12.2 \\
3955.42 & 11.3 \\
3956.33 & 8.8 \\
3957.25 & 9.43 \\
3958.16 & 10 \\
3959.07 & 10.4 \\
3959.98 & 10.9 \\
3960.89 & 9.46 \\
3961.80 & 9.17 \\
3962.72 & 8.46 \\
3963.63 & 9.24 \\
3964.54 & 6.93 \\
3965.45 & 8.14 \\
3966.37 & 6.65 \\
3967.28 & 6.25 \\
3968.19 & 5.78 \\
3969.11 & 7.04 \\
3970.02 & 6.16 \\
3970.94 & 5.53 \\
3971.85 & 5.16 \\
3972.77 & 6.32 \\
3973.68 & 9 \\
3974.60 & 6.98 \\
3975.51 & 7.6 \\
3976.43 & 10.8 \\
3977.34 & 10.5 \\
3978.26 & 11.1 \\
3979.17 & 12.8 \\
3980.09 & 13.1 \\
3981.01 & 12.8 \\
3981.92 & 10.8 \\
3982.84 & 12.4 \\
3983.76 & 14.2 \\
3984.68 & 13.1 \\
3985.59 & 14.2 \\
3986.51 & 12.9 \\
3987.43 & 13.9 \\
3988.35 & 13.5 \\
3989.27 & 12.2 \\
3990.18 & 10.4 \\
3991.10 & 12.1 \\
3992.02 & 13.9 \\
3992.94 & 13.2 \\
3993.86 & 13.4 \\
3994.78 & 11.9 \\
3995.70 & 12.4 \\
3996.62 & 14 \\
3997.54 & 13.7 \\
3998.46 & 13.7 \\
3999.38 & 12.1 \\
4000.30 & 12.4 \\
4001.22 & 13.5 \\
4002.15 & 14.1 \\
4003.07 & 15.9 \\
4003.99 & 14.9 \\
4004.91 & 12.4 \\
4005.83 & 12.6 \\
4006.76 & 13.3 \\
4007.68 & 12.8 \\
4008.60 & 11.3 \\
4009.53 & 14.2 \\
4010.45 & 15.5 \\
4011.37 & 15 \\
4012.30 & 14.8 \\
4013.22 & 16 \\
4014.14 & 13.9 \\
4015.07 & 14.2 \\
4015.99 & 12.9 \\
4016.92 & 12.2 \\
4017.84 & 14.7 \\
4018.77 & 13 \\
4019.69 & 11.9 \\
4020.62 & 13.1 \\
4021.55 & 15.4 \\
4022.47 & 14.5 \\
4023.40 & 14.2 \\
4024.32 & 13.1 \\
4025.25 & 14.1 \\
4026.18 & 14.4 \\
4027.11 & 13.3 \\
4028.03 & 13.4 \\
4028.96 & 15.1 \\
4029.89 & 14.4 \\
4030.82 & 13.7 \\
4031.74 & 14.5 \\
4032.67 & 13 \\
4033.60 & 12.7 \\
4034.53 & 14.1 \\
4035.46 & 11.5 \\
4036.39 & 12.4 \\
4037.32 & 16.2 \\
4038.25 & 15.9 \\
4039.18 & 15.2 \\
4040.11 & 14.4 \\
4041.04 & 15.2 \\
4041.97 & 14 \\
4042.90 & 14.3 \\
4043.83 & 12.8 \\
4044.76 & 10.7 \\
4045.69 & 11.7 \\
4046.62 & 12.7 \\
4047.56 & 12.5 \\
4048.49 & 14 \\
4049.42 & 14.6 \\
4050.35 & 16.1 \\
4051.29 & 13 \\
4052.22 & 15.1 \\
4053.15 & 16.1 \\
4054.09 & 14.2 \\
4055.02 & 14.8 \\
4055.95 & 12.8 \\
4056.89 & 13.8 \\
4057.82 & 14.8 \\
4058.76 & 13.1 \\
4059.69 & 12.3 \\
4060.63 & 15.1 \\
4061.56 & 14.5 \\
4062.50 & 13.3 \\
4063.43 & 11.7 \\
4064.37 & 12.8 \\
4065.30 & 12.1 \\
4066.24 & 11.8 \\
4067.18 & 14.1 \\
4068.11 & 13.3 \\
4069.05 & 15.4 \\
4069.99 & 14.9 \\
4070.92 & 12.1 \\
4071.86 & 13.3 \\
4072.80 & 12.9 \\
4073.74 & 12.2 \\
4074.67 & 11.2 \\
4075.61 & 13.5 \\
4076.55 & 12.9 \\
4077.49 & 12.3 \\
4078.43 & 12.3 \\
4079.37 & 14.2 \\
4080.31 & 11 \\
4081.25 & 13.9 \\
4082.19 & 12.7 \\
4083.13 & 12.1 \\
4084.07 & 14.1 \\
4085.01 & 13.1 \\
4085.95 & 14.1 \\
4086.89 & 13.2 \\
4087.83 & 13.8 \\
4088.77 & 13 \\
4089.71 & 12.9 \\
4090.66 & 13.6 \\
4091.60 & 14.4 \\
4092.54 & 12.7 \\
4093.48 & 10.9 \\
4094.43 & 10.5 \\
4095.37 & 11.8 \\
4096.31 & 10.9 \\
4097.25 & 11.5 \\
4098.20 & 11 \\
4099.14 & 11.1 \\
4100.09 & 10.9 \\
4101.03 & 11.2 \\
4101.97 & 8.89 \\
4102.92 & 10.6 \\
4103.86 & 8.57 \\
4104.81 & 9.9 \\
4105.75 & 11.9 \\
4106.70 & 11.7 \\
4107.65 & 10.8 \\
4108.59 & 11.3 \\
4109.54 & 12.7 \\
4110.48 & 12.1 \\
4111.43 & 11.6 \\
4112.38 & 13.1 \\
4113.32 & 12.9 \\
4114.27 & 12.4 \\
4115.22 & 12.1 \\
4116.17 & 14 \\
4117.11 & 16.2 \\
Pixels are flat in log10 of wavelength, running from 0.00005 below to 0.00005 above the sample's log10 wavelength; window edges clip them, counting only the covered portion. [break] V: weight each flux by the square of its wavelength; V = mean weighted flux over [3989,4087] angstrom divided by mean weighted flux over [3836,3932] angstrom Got 1.4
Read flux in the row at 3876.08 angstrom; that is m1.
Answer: 9.99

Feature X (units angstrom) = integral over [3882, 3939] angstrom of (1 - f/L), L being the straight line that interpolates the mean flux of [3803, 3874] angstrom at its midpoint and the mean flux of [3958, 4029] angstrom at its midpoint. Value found 4.2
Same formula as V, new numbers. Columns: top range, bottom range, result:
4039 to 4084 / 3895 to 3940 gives 1.39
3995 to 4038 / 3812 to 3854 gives 1.69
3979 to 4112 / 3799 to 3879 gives 1.52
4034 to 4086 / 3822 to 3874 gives 1.59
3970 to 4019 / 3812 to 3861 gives 1.47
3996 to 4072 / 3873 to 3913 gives 1.49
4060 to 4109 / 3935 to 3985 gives 1.37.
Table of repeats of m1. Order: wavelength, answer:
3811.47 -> 10.6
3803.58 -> 8.82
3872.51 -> 9.03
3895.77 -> 7.96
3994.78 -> 11.9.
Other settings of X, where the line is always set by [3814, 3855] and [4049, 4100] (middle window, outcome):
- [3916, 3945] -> 2.9 angstrom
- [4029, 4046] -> -1.8 angstrom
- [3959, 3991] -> 4.3 angstrom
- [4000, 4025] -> -3.7 angstrom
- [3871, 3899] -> 2.1 angstrom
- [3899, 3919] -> -3.2 angstrom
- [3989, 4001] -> -1.1 angstrom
